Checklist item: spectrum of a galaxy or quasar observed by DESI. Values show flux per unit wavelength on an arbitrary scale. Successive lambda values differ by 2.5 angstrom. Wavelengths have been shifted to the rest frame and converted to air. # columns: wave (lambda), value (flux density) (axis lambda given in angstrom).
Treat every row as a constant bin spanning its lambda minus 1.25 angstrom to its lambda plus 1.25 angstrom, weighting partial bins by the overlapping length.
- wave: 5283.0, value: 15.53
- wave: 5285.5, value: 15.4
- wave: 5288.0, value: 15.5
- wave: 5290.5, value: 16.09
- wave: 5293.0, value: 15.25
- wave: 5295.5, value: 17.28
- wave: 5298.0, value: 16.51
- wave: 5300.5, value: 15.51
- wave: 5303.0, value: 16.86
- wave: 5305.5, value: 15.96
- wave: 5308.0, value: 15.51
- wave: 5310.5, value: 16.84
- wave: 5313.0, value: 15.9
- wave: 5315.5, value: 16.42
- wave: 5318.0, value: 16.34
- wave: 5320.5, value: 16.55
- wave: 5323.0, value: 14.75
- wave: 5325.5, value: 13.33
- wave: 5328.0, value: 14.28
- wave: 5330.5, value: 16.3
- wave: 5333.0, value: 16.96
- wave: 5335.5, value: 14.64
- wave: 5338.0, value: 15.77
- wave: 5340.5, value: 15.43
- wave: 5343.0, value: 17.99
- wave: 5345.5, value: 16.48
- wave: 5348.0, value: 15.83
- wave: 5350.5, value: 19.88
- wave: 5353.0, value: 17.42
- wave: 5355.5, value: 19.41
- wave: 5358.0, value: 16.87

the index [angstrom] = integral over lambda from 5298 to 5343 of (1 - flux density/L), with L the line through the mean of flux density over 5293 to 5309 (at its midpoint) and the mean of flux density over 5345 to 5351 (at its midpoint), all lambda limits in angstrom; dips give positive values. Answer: 2.2 angstrom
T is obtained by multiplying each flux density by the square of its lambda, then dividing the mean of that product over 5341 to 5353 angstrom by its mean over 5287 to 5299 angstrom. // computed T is 1.10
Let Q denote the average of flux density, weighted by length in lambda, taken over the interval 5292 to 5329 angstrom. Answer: 15.8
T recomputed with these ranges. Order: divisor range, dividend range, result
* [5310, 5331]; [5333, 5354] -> 1.08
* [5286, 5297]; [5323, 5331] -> 0.92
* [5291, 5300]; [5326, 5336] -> 0.96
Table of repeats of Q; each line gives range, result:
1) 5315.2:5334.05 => 15.6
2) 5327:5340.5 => 15.6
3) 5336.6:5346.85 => 16.4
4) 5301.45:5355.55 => 16.2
